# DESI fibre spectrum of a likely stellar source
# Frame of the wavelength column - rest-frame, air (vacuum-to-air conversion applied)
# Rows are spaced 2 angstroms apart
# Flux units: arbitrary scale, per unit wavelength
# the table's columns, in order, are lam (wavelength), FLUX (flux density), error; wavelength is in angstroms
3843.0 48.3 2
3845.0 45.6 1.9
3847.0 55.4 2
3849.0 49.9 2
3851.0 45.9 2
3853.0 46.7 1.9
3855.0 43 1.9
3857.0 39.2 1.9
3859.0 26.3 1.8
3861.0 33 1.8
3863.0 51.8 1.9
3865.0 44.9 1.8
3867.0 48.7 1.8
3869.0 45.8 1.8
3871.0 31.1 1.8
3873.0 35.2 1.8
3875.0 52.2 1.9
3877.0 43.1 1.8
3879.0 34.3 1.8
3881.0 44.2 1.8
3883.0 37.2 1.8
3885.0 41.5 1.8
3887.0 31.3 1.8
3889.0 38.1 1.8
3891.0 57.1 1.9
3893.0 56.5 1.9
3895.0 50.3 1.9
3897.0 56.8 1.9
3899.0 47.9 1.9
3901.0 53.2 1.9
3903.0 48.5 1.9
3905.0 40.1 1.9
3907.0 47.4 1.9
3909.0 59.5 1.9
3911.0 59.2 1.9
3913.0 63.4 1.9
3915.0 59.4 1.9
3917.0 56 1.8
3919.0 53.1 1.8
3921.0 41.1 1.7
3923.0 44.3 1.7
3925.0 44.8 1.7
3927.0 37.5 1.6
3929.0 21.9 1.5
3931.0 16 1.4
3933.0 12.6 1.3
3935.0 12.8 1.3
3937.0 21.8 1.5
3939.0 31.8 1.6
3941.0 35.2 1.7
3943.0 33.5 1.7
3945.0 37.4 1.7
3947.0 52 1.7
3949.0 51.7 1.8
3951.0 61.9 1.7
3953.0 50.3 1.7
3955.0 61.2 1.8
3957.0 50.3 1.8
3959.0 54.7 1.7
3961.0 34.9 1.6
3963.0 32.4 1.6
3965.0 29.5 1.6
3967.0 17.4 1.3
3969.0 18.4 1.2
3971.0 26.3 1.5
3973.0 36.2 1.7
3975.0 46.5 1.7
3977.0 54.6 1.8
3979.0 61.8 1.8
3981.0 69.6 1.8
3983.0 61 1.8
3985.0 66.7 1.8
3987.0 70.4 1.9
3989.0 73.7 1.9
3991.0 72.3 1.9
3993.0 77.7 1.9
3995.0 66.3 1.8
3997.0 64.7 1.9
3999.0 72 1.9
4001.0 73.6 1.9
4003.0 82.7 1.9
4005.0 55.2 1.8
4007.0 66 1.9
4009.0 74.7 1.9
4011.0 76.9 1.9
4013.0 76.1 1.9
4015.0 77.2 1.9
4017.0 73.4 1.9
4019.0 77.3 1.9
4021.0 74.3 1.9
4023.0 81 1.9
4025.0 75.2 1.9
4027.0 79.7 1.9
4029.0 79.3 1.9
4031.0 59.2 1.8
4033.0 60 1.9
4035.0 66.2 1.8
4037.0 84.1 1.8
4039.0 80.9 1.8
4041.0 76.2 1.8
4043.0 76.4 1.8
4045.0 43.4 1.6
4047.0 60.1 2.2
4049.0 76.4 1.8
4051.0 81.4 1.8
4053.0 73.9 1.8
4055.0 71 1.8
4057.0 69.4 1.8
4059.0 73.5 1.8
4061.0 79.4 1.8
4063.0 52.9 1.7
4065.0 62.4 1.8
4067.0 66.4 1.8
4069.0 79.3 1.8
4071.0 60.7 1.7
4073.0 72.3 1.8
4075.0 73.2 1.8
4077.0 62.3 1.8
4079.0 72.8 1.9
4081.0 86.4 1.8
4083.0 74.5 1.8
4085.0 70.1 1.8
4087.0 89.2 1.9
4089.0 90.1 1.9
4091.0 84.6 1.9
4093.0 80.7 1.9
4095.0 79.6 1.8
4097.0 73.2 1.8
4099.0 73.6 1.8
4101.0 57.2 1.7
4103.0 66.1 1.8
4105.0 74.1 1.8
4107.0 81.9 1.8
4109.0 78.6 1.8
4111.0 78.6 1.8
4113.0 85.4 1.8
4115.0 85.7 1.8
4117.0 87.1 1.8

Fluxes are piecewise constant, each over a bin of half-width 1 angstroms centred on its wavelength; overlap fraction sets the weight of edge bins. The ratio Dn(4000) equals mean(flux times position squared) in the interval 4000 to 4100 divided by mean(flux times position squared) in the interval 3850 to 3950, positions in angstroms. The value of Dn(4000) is 1.87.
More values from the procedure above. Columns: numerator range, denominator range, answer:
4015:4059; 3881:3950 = 1.81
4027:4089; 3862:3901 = 1.74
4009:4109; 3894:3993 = 1.68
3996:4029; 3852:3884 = 1.94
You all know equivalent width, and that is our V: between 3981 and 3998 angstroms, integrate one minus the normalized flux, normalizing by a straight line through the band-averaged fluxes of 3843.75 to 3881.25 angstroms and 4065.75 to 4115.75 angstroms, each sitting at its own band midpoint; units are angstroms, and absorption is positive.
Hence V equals -2.2 angstroms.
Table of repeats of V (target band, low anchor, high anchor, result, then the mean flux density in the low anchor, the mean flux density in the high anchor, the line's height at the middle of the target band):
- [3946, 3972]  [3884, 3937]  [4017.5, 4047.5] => 6.1 angstroms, 43.8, 71.8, 54.9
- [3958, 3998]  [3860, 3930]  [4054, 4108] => 4.7 angstroms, 46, 73.2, 58.2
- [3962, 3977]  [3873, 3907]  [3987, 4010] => 7.7 angstroms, 45.5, 70.8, 64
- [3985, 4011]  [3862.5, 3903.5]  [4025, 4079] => -3.7 angstroms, 45.1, 70.1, 62.1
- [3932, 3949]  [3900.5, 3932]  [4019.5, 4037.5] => 7.0 angstroms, 46.5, 73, 52.2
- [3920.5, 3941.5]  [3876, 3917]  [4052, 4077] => 9.6 angstroms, 48.6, 69.2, 52.9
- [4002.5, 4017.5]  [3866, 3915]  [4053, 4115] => -2.0 angstroms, 47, 74.2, 63.8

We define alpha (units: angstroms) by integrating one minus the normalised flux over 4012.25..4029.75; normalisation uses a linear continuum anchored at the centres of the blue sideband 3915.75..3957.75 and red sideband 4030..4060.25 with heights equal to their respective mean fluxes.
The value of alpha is -3.8 angstroms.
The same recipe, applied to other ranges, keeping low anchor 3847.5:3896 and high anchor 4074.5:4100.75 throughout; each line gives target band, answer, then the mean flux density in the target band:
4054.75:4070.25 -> 0.9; 69.1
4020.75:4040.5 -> -1.7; 74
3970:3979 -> 2.4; 43.2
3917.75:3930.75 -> 3.0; 39.3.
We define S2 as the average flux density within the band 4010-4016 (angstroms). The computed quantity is 76.7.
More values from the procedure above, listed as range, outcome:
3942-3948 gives 41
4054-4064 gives 69.2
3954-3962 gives 50.3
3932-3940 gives 19.8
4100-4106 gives 65.8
